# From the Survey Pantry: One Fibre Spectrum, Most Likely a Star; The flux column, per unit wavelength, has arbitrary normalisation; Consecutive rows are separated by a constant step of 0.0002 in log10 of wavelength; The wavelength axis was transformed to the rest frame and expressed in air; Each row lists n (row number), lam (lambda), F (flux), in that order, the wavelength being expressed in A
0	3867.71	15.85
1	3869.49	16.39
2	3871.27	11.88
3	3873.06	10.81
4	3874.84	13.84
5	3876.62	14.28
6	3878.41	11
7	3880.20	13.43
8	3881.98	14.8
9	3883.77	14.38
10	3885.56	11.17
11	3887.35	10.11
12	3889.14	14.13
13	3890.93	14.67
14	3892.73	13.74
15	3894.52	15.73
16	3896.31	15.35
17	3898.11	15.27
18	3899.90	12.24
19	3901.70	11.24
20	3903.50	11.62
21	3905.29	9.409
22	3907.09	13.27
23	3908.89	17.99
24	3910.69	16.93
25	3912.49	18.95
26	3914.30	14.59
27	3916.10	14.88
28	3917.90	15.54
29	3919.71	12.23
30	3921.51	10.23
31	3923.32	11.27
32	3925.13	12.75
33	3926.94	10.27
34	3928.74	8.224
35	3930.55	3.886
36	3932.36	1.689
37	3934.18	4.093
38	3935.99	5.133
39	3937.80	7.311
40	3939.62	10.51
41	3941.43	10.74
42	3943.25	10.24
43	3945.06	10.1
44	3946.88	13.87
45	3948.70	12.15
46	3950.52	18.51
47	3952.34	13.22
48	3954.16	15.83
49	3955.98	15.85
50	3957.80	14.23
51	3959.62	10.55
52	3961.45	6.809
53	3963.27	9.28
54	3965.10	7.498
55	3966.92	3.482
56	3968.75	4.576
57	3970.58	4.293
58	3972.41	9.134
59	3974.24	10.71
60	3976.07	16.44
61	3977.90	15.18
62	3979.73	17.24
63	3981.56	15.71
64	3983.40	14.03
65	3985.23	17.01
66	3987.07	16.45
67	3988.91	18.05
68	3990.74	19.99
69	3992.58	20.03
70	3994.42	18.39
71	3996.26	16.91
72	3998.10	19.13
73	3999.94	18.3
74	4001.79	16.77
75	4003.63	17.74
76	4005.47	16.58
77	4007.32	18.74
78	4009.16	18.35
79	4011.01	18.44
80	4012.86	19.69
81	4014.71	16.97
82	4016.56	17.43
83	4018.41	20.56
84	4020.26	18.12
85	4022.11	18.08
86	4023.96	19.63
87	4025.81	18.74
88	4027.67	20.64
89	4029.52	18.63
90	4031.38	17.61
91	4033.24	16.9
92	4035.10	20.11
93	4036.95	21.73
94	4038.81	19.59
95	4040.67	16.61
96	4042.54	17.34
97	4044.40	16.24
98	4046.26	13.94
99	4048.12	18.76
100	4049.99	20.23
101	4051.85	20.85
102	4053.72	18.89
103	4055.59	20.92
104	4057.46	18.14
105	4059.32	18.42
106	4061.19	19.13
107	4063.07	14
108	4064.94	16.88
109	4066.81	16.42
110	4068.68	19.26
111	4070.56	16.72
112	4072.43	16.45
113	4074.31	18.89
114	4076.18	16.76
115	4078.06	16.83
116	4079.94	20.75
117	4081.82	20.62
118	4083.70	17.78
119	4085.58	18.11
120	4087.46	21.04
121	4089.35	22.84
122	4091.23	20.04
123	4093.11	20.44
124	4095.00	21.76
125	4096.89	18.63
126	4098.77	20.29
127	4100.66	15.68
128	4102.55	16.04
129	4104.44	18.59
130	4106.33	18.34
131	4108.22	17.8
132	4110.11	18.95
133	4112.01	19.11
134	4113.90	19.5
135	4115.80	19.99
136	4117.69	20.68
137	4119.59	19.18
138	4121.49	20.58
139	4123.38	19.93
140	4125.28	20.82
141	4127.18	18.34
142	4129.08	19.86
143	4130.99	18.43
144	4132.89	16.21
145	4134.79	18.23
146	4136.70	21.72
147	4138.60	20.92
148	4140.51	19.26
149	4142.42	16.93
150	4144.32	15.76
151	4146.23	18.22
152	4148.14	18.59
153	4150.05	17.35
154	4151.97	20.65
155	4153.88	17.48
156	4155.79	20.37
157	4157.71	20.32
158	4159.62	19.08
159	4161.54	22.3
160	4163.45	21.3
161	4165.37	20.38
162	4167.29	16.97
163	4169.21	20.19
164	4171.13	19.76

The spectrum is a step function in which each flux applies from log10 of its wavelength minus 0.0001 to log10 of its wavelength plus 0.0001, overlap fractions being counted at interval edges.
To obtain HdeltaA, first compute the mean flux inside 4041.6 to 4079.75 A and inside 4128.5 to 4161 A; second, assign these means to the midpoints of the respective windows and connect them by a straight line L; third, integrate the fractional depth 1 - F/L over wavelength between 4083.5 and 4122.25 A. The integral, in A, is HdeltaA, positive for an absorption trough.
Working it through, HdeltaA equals -2.1 A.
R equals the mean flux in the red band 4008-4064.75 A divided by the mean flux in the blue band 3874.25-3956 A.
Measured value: 1.5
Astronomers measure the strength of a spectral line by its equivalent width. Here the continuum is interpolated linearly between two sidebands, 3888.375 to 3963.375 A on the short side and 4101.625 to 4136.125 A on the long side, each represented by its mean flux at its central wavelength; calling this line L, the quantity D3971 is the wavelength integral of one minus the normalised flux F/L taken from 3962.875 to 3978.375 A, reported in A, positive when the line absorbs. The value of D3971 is 5.57 A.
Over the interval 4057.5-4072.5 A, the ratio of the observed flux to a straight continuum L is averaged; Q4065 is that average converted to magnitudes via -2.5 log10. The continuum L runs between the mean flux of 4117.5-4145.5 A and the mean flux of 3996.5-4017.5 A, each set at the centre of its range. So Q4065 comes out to 0.07 mag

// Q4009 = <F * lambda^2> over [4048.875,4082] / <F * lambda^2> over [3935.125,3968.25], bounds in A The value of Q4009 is 1.8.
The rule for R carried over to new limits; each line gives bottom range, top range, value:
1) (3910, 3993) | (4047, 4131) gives 1.59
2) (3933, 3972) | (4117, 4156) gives 1.93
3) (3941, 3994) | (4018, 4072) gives 1.42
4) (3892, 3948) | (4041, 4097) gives 1.60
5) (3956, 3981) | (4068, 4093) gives 1.85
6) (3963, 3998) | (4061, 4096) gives 1.37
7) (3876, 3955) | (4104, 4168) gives 1.58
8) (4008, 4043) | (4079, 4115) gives 1.03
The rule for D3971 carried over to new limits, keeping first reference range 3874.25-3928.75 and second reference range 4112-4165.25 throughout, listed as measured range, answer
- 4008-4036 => -3.8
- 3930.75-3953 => 7.5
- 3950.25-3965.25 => 2.4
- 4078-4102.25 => -2.0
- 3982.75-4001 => -2.6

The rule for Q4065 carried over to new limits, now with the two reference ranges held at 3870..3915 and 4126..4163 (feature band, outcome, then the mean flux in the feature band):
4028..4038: -0.15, 19.1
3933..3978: 0.41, 10.3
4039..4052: -0.05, 17.6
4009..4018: -0.13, 18.3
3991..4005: -0.15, 18.2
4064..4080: 0.00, 17.5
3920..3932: 0.48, 9.23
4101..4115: 0.00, 18.2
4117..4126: -0.10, 20.2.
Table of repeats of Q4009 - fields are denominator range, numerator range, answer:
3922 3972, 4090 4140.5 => 2.20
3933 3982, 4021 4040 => 1.84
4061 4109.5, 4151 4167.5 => 1.12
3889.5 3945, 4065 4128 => 1.78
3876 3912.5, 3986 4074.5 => 1.43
